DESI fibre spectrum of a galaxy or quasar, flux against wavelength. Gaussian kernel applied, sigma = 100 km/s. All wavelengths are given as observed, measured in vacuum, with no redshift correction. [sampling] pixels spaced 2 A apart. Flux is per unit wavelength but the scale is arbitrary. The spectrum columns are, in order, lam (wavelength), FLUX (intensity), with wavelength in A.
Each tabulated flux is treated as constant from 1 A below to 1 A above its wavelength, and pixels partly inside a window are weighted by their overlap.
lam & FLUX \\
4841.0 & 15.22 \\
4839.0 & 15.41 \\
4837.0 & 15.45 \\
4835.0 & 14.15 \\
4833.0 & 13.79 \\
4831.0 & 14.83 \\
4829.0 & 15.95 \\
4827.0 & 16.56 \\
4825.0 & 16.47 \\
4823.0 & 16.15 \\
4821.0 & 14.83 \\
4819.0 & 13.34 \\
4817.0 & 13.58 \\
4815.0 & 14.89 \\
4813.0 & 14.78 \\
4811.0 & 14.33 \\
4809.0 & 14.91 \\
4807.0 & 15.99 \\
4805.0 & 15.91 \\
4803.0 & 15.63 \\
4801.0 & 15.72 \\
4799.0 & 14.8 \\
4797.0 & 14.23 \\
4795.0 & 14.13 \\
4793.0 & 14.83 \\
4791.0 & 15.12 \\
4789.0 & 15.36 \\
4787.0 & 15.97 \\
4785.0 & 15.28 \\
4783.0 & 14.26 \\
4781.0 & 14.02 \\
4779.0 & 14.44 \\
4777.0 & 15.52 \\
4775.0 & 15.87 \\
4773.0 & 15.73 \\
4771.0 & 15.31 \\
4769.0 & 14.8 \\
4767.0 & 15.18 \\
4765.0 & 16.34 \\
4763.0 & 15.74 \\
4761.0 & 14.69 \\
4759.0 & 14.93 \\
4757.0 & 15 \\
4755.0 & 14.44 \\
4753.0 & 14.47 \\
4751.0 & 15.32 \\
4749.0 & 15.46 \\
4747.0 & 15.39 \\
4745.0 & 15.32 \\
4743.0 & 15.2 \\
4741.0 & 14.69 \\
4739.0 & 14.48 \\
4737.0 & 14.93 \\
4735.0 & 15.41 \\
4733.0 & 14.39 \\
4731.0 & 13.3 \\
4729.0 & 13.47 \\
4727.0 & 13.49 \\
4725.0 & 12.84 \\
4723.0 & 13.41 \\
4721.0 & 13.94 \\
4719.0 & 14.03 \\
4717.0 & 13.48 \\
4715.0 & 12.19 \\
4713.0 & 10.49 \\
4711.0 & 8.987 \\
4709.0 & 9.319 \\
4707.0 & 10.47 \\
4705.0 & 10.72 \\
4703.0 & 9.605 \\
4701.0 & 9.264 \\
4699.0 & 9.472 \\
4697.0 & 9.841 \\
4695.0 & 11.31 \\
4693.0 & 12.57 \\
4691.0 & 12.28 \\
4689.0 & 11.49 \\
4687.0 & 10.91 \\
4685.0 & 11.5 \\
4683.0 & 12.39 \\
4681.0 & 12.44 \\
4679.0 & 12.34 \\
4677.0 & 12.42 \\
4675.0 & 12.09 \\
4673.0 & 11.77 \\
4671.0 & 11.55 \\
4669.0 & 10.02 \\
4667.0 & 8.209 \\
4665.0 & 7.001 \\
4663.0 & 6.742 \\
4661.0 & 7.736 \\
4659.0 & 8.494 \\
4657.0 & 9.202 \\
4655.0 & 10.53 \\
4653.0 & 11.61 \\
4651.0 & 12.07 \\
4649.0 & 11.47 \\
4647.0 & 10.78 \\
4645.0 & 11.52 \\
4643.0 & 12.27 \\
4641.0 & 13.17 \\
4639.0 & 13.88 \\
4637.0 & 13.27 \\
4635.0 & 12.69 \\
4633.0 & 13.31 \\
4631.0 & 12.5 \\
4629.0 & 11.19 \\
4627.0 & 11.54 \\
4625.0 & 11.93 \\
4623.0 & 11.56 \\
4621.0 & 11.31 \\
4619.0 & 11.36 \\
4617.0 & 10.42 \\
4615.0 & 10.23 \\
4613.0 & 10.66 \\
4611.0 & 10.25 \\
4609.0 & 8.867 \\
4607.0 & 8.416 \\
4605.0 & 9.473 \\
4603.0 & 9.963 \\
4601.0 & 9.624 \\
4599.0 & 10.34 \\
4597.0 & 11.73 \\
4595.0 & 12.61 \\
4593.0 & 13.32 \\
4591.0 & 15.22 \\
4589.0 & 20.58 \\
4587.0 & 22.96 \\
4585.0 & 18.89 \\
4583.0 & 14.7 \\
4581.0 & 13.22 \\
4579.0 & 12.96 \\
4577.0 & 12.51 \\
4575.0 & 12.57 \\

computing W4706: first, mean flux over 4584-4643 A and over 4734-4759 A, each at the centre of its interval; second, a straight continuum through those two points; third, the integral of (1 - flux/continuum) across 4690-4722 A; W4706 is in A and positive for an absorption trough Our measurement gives 7.0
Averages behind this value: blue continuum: 12.5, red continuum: 15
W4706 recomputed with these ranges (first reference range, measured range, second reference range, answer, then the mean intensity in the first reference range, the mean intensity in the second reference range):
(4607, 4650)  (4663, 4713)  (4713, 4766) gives 9.2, 11.6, 14.4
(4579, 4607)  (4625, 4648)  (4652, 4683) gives -1.3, 13.8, 10.2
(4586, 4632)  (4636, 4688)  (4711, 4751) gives 7.5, 12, 13.9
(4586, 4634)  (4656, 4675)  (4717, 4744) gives 5.7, 12.1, 14.1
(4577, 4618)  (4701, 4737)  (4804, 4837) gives 4.3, 12.7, 15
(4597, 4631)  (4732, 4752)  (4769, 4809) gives -1.6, 10.5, 15.1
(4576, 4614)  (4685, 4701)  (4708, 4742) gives 2.5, 13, 13.1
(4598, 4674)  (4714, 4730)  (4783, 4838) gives -0.6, 10.7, 15.1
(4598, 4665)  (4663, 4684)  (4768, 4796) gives 2.1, 10.8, 15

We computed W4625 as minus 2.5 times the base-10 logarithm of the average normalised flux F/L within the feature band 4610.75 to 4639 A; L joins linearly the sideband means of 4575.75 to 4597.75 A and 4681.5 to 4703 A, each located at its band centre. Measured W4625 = 0.18 mag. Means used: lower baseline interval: 15.3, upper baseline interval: 11.1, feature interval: 11.7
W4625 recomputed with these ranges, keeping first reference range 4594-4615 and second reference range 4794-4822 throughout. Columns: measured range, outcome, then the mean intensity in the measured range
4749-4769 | -0.11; 15.1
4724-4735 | -0.05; 13.7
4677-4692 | 0.01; 11.9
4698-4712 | 0.27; 9.69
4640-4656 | -0.05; 11.7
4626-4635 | -0.13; 12.2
